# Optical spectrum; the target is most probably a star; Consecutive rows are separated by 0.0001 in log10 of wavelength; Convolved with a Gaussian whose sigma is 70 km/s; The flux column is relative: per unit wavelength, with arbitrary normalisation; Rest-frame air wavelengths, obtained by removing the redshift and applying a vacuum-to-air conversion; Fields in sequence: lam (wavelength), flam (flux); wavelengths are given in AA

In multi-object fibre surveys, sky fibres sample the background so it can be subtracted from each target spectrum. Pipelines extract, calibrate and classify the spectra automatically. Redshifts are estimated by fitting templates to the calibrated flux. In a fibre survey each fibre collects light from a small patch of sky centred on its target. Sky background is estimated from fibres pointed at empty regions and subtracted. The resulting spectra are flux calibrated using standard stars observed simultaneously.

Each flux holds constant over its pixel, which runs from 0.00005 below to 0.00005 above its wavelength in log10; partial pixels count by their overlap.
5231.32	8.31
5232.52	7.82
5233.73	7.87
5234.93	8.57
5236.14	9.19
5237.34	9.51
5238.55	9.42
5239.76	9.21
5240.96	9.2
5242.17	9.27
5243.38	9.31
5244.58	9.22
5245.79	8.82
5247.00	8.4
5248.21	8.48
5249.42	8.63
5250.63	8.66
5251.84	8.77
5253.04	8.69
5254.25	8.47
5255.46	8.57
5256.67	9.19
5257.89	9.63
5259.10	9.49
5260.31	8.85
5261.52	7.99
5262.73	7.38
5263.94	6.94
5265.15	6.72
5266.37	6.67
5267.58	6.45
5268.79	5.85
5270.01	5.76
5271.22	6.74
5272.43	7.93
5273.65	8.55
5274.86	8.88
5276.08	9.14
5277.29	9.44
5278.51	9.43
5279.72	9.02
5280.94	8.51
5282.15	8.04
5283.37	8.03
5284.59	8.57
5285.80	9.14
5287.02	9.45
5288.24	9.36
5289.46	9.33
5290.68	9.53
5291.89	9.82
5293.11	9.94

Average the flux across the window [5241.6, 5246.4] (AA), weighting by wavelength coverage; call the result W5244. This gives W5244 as 9.15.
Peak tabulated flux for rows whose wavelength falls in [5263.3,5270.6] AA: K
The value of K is 6.94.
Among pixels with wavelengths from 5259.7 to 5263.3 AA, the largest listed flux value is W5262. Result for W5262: 8.85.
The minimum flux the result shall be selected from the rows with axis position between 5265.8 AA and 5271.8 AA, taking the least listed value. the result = 5.76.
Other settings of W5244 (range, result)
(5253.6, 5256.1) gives 8.53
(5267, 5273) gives 6.54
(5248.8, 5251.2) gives 8.63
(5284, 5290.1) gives 9.17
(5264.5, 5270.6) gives 6.29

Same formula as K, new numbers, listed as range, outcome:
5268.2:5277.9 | 9.44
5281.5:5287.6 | 9.45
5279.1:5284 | 9.02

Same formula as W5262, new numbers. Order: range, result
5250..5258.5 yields 9.63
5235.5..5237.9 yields 9.51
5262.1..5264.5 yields 7.38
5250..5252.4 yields 8.77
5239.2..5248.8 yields 9.31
